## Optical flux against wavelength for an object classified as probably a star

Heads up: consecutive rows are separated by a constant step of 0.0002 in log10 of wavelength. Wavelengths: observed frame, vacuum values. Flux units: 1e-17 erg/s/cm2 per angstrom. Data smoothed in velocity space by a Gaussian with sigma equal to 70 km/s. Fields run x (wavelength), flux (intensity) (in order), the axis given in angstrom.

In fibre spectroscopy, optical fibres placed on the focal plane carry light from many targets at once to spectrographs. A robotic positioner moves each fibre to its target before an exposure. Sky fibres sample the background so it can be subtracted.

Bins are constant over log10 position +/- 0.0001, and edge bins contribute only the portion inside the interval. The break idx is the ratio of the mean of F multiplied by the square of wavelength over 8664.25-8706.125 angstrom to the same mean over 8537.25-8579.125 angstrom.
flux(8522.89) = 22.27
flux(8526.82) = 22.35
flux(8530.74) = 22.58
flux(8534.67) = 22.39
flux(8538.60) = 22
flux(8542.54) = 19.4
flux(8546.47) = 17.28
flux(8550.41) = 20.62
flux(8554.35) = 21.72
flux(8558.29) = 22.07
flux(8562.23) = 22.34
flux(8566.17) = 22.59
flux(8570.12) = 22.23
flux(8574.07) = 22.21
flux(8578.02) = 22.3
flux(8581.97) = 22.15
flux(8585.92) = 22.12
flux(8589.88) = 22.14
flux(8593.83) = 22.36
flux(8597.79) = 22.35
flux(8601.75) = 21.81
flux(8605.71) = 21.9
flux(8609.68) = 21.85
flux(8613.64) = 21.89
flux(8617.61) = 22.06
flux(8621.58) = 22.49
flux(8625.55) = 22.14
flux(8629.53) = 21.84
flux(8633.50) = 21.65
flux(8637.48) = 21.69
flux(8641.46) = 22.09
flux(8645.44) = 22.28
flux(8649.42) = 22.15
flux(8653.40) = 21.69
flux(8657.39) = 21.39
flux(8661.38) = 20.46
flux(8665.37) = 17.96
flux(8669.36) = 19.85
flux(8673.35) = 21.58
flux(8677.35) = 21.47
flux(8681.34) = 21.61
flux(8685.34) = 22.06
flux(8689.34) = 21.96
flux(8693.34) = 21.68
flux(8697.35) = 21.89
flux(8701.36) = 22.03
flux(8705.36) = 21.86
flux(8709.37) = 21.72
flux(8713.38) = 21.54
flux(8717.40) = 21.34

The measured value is 1.03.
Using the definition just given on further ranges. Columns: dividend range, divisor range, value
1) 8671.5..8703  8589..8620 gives 1.01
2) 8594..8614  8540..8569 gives 1.06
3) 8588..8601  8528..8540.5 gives 1.01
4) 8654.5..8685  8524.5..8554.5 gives 1.02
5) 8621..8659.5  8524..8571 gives 1.04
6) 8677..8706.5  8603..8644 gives 1.01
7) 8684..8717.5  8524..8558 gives 1.07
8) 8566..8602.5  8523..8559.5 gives 1.06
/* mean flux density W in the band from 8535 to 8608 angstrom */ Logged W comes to 21.7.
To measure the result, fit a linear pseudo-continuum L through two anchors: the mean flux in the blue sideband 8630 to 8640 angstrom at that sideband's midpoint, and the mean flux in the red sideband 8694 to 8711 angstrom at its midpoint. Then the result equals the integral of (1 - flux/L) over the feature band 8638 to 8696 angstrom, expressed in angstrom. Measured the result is 1.2 angstrom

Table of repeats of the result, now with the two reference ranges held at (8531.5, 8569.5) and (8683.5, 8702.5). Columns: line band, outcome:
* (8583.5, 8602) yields -0.65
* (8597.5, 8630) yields -0.74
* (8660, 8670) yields 1.14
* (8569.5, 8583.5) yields -0.57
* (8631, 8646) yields -0.16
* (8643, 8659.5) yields -0.12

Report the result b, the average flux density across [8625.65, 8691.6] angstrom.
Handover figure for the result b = 21.4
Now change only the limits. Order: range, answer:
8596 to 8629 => 22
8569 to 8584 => 22.2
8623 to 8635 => 21.9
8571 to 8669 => 21.8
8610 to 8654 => 22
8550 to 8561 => 21.7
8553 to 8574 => 22.2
